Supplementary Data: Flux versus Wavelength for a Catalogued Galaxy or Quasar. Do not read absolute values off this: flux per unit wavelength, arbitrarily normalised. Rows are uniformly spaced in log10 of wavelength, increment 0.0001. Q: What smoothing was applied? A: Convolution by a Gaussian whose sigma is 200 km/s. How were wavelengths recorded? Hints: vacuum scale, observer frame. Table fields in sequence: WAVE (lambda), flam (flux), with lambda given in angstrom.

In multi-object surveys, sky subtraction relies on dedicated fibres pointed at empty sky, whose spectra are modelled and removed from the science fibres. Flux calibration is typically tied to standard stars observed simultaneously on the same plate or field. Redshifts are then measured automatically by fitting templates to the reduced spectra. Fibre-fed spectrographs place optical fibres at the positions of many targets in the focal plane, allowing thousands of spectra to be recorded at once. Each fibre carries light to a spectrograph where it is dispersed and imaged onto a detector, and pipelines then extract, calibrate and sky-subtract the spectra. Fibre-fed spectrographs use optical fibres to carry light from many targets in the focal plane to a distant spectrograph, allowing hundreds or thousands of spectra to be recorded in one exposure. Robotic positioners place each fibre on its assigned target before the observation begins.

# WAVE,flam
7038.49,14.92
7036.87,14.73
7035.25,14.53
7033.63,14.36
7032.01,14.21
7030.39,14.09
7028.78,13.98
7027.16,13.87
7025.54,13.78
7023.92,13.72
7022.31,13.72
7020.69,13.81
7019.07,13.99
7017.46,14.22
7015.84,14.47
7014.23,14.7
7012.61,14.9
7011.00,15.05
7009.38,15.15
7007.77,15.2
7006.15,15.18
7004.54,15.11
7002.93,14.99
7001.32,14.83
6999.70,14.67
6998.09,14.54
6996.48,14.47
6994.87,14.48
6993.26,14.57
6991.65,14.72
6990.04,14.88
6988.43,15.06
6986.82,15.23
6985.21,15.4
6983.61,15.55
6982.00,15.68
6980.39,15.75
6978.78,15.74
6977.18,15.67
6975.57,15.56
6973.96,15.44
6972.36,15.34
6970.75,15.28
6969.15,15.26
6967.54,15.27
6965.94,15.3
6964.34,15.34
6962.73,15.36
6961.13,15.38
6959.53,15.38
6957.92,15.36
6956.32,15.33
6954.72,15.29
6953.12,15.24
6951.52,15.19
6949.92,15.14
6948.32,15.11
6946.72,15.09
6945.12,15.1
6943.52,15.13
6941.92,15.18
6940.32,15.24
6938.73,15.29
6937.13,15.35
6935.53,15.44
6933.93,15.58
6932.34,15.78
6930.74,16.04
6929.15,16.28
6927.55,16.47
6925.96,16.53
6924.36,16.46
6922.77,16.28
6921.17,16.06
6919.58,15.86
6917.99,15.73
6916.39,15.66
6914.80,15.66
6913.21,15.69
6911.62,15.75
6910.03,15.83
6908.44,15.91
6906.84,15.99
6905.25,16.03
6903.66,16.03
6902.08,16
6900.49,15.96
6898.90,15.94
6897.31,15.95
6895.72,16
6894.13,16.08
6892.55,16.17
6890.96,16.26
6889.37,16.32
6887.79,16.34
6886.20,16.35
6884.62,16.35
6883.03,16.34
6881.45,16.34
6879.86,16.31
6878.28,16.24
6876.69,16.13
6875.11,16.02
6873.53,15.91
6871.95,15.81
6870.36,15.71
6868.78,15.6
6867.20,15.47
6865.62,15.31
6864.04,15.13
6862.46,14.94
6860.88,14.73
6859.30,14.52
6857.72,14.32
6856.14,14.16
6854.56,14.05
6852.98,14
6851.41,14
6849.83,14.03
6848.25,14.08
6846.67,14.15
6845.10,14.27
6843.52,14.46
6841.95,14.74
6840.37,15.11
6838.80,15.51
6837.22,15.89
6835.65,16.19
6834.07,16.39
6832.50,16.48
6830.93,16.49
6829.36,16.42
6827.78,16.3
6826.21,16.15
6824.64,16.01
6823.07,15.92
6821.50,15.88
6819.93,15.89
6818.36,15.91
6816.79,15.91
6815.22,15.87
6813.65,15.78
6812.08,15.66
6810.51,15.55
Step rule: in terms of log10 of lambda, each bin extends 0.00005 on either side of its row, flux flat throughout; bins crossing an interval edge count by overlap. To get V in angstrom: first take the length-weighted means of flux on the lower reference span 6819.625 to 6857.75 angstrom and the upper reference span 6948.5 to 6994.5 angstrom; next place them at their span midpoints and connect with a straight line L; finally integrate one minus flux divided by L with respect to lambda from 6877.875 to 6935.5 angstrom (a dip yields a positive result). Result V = -3.0 angstrom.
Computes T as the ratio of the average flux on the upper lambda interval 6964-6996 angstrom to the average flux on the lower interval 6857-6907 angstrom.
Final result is 0.96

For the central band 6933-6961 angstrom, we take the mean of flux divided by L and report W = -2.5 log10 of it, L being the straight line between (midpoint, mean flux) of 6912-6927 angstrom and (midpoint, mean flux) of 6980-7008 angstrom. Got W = 0.03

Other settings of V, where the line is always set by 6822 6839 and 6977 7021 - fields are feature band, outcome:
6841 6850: 0.98 angstrom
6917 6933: -0.69 angstrom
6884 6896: -0.39 angstrom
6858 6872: 0.65 angstrom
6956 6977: -0.27 angstrom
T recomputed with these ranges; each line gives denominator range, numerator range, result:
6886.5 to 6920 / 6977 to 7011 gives 0.94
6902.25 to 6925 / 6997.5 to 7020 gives 0.93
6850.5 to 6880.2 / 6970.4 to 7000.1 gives 1.00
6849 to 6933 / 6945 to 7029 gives 0.95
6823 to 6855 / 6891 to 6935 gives 1.05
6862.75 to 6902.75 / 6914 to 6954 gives 0.98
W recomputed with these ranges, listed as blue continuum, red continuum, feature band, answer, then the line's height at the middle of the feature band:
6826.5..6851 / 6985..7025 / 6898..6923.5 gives -0.059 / 15.1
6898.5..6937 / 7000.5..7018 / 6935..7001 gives 0.011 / 15.4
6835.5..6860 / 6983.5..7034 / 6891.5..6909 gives -0.103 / 14.6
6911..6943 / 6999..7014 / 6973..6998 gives 0.001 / 15.2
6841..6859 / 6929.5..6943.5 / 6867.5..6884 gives -0.101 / 14.6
